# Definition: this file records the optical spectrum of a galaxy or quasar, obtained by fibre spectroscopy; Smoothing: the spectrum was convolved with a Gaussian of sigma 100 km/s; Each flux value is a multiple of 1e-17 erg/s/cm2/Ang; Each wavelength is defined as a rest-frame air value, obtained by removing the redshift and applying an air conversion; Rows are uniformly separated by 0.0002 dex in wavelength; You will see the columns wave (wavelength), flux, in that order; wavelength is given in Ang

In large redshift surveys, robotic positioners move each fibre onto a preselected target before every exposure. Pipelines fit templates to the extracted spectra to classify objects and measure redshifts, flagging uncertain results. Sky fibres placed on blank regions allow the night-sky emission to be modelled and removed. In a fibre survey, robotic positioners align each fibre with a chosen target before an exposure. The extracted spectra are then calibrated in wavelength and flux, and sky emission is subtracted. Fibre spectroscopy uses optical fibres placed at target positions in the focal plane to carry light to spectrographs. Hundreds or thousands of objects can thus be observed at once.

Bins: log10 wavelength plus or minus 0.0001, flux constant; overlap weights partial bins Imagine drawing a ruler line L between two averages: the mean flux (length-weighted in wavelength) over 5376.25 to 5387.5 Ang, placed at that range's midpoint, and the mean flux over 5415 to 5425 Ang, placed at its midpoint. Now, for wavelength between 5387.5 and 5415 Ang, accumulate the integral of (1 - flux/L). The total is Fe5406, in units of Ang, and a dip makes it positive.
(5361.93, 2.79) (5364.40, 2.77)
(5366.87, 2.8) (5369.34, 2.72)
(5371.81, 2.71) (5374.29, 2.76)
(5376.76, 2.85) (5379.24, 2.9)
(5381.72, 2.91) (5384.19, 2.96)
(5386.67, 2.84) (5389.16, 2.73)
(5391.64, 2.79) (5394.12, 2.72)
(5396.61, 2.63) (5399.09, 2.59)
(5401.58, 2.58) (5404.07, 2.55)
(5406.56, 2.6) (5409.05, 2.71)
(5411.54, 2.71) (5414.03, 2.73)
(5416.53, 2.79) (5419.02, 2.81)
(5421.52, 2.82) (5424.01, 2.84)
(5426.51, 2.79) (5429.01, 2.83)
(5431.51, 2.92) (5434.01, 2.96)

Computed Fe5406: 1.8 Ang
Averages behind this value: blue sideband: 2.9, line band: 2.67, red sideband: 2.81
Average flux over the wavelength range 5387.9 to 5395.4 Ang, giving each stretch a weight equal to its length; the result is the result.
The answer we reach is 2.74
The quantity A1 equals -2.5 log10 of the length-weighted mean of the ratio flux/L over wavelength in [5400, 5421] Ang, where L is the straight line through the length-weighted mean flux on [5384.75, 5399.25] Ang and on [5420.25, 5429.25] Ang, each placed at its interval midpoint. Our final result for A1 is 0.04 mag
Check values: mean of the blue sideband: 2.74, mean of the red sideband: 2.82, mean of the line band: 2.69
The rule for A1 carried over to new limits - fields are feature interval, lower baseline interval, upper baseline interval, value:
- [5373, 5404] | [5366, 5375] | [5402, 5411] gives -0.03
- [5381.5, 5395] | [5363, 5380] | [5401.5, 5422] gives -0.03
